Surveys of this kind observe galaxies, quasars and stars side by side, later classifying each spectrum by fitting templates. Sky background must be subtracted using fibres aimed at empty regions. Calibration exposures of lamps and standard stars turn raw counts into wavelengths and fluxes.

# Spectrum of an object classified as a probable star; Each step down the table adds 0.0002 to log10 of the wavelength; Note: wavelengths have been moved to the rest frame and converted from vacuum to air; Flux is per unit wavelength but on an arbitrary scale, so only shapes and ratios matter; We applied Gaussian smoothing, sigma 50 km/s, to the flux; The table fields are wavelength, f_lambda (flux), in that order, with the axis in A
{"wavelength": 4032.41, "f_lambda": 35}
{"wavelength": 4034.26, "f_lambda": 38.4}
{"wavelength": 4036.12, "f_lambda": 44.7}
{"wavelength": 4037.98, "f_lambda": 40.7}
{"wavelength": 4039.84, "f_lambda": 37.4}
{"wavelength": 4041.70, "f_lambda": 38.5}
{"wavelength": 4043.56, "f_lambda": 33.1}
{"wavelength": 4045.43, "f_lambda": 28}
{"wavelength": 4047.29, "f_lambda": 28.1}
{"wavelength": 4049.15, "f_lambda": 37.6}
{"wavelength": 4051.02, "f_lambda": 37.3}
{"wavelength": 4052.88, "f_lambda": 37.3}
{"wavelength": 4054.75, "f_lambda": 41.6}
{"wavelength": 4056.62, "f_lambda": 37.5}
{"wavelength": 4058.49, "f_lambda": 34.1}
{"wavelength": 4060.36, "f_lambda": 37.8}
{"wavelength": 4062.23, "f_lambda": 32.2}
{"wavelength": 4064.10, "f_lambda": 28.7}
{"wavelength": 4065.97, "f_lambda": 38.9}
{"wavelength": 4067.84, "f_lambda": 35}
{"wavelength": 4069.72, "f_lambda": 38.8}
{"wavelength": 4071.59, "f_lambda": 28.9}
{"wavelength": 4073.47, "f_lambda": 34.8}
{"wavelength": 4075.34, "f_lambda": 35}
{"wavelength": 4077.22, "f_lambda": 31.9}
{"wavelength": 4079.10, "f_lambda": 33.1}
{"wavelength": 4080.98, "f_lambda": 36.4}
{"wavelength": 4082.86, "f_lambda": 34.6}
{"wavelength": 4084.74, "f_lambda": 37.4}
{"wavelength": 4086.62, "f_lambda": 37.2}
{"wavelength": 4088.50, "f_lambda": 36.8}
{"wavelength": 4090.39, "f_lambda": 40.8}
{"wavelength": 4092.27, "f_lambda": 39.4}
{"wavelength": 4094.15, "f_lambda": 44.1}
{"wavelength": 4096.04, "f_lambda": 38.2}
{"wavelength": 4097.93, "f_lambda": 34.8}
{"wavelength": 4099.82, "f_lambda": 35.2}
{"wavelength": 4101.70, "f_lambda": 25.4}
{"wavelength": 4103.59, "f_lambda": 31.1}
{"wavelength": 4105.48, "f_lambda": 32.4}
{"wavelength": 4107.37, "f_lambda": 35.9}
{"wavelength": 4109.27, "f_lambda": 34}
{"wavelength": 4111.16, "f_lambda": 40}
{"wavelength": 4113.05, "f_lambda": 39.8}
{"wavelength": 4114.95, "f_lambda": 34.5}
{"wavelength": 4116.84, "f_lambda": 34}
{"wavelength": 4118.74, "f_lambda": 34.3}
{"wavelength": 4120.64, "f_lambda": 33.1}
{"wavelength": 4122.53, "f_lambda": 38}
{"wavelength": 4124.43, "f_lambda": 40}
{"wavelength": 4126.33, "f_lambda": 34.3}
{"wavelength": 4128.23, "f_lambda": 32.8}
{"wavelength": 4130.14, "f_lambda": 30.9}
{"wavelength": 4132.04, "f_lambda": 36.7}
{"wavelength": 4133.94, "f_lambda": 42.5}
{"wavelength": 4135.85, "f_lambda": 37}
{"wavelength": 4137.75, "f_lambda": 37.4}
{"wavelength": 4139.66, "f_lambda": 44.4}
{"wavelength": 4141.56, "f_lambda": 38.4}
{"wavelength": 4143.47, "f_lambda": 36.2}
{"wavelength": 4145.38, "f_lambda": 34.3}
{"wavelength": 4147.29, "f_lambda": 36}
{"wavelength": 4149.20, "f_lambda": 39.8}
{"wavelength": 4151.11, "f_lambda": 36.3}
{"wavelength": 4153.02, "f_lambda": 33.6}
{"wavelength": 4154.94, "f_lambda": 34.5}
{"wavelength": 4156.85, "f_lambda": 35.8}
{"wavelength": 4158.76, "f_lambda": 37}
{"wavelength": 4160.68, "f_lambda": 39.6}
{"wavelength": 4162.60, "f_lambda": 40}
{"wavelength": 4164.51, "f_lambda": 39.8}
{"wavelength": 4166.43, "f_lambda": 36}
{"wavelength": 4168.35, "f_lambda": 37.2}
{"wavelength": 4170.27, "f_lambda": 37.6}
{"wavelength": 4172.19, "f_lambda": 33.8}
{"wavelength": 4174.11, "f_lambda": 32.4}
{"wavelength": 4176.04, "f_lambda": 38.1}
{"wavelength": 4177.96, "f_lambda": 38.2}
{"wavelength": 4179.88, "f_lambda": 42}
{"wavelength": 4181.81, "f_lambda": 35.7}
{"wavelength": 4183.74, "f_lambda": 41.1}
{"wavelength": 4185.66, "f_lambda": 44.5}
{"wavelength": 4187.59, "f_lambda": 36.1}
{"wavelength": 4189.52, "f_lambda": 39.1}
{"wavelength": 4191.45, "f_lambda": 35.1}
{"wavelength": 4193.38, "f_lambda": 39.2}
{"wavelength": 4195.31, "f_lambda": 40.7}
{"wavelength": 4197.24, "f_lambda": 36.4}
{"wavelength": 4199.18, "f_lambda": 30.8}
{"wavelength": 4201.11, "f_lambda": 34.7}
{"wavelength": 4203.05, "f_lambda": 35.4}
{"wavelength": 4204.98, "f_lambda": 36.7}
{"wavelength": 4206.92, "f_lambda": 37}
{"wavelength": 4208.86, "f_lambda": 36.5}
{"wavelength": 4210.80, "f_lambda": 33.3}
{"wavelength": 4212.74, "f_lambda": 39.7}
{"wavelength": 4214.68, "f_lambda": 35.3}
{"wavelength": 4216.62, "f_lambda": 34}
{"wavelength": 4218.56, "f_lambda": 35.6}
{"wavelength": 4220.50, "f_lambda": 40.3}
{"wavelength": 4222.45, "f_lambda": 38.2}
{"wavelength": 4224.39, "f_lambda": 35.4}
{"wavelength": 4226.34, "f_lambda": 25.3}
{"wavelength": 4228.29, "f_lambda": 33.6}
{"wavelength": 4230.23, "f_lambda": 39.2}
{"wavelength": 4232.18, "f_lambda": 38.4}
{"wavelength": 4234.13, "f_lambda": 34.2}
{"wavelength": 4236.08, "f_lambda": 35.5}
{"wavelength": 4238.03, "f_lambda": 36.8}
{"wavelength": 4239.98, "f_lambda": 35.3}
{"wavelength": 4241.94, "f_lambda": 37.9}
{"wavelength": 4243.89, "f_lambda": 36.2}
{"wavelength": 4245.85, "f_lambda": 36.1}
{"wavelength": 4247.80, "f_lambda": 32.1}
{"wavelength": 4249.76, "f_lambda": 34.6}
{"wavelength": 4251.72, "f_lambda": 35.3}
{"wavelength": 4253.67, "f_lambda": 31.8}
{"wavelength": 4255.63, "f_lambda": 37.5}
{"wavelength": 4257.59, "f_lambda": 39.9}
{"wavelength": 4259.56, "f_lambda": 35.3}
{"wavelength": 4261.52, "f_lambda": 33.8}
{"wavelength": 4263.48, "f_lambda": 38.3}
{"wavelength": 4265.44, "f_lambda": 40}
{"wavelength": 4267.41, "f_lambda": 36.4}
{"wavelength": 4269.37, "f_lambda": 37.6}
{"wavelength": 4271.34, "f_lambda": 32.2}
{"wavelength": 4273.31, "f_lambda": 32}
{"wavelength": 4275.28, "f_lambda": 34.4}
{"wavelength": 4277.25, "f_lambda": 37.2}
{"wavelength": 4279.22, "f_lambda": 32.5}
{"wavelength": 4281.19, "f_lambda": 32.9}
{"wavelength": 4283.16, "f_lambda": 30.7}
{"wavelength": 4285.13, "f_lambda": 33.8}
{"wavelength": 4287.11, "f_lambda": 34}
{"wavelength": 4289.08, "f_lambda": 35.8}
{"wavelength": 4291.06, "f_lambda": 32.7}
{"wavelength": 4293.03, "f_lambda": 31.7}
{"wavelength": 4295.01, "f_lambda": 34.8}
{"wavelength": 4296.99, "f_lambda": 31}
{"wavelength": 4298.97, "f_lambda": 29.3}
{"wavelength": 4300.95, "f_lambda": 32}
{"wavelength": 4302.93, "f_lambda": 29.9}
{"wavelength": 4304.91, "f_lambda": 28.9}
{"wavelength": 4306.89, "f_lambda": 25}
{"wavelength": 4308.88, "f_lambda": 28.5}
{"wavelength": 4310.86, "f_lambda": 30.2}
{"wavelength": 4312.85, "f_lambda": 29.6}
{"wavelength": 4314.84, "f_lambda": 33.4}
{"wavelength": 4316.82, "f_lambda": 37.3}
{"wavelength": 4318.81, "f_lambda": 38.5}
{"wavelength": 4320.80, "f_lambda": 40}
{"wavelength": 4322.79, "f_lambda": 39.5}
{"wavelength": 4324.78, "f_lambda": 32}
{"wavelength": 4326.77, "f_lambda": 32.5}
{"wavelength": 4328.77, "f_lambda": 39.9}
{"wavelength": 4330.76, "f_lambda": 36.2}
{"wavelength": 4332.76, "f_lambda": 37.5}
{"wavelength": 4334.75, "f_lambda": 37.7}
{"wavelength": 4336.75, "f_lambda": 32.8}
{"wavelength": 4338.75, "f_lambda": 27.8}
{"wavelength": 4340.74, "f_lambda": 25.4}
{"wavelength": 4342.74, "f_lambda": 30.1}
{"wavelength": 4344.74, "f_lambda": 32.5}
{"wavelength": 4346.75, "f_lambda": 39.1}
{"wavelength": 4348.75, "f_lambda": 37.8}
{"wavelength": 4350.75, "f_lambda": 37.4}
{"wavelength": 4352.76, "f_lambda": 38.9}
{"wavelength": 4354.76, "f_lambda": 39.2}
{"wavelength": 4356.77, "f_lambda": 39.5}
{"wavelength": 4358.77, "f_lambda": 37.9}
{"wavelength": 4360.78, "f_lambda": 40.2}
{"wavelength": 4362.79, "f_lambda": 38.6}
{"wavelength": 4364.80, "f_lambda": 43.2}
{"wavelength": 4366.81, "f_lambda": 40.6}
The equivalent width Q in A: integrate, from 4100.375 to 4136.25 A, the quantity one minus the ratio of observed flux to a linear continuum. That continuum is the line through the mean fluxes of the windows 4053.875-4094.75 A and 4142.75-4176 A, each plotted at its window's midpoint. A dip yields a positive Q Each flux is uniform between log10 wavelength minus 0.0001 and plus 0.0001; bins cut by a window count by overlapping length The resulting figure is 1.2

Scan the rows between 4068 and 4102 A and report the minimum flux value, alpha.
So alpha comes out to 25.4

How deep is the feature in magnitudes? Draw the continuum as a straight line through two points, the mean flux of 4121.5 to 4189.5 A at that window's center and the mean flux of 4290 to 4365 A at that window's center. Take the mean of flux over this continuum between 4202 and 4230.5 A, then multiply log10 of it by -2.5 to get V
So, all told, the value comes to 0.02 mag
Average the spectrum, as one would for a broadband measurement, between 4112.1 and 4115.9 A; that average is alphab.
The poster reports 37.2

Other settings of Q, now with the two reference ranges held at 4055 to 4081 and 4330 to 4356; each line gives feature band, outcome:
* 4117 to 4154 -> -2.03 A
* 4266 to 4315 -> 3.50 A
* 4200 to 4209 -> -0.31 A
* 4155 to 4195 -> -3.67 A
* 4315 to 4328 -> -0.62 A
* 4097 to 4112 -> 0.47 A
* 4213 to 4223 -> -0.60 A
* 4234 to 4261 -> -0.67 A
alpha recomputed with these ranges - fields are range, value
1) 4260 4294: 30.7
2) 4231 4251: 32.1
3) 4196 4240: 25.3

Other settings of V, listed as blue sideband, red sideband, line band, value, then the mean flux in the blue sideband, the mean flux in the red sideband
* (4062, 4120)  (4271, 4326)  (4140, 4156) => -0.06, 35.3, 32.9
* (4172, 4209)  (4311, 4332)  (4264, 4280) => 0.03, 37.3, 35.7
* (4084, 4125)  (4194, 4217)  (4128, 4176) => -0.02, 36.2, 36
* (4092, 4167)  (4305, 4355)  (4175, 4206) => -0.06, 36.4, 34.2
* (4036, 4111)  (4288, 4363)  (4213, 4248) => -0.03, 35.6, 34.2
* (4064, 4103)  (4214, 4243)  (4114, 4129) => 0.01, 35.6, 35.7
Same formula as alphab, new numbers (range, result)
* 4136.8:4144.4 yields 39.1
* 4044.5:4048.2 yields 28.1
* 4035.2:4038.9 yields 42.7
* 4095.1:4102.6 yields 33.5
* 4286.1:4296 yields 33.8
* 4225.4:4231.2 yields 32.8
